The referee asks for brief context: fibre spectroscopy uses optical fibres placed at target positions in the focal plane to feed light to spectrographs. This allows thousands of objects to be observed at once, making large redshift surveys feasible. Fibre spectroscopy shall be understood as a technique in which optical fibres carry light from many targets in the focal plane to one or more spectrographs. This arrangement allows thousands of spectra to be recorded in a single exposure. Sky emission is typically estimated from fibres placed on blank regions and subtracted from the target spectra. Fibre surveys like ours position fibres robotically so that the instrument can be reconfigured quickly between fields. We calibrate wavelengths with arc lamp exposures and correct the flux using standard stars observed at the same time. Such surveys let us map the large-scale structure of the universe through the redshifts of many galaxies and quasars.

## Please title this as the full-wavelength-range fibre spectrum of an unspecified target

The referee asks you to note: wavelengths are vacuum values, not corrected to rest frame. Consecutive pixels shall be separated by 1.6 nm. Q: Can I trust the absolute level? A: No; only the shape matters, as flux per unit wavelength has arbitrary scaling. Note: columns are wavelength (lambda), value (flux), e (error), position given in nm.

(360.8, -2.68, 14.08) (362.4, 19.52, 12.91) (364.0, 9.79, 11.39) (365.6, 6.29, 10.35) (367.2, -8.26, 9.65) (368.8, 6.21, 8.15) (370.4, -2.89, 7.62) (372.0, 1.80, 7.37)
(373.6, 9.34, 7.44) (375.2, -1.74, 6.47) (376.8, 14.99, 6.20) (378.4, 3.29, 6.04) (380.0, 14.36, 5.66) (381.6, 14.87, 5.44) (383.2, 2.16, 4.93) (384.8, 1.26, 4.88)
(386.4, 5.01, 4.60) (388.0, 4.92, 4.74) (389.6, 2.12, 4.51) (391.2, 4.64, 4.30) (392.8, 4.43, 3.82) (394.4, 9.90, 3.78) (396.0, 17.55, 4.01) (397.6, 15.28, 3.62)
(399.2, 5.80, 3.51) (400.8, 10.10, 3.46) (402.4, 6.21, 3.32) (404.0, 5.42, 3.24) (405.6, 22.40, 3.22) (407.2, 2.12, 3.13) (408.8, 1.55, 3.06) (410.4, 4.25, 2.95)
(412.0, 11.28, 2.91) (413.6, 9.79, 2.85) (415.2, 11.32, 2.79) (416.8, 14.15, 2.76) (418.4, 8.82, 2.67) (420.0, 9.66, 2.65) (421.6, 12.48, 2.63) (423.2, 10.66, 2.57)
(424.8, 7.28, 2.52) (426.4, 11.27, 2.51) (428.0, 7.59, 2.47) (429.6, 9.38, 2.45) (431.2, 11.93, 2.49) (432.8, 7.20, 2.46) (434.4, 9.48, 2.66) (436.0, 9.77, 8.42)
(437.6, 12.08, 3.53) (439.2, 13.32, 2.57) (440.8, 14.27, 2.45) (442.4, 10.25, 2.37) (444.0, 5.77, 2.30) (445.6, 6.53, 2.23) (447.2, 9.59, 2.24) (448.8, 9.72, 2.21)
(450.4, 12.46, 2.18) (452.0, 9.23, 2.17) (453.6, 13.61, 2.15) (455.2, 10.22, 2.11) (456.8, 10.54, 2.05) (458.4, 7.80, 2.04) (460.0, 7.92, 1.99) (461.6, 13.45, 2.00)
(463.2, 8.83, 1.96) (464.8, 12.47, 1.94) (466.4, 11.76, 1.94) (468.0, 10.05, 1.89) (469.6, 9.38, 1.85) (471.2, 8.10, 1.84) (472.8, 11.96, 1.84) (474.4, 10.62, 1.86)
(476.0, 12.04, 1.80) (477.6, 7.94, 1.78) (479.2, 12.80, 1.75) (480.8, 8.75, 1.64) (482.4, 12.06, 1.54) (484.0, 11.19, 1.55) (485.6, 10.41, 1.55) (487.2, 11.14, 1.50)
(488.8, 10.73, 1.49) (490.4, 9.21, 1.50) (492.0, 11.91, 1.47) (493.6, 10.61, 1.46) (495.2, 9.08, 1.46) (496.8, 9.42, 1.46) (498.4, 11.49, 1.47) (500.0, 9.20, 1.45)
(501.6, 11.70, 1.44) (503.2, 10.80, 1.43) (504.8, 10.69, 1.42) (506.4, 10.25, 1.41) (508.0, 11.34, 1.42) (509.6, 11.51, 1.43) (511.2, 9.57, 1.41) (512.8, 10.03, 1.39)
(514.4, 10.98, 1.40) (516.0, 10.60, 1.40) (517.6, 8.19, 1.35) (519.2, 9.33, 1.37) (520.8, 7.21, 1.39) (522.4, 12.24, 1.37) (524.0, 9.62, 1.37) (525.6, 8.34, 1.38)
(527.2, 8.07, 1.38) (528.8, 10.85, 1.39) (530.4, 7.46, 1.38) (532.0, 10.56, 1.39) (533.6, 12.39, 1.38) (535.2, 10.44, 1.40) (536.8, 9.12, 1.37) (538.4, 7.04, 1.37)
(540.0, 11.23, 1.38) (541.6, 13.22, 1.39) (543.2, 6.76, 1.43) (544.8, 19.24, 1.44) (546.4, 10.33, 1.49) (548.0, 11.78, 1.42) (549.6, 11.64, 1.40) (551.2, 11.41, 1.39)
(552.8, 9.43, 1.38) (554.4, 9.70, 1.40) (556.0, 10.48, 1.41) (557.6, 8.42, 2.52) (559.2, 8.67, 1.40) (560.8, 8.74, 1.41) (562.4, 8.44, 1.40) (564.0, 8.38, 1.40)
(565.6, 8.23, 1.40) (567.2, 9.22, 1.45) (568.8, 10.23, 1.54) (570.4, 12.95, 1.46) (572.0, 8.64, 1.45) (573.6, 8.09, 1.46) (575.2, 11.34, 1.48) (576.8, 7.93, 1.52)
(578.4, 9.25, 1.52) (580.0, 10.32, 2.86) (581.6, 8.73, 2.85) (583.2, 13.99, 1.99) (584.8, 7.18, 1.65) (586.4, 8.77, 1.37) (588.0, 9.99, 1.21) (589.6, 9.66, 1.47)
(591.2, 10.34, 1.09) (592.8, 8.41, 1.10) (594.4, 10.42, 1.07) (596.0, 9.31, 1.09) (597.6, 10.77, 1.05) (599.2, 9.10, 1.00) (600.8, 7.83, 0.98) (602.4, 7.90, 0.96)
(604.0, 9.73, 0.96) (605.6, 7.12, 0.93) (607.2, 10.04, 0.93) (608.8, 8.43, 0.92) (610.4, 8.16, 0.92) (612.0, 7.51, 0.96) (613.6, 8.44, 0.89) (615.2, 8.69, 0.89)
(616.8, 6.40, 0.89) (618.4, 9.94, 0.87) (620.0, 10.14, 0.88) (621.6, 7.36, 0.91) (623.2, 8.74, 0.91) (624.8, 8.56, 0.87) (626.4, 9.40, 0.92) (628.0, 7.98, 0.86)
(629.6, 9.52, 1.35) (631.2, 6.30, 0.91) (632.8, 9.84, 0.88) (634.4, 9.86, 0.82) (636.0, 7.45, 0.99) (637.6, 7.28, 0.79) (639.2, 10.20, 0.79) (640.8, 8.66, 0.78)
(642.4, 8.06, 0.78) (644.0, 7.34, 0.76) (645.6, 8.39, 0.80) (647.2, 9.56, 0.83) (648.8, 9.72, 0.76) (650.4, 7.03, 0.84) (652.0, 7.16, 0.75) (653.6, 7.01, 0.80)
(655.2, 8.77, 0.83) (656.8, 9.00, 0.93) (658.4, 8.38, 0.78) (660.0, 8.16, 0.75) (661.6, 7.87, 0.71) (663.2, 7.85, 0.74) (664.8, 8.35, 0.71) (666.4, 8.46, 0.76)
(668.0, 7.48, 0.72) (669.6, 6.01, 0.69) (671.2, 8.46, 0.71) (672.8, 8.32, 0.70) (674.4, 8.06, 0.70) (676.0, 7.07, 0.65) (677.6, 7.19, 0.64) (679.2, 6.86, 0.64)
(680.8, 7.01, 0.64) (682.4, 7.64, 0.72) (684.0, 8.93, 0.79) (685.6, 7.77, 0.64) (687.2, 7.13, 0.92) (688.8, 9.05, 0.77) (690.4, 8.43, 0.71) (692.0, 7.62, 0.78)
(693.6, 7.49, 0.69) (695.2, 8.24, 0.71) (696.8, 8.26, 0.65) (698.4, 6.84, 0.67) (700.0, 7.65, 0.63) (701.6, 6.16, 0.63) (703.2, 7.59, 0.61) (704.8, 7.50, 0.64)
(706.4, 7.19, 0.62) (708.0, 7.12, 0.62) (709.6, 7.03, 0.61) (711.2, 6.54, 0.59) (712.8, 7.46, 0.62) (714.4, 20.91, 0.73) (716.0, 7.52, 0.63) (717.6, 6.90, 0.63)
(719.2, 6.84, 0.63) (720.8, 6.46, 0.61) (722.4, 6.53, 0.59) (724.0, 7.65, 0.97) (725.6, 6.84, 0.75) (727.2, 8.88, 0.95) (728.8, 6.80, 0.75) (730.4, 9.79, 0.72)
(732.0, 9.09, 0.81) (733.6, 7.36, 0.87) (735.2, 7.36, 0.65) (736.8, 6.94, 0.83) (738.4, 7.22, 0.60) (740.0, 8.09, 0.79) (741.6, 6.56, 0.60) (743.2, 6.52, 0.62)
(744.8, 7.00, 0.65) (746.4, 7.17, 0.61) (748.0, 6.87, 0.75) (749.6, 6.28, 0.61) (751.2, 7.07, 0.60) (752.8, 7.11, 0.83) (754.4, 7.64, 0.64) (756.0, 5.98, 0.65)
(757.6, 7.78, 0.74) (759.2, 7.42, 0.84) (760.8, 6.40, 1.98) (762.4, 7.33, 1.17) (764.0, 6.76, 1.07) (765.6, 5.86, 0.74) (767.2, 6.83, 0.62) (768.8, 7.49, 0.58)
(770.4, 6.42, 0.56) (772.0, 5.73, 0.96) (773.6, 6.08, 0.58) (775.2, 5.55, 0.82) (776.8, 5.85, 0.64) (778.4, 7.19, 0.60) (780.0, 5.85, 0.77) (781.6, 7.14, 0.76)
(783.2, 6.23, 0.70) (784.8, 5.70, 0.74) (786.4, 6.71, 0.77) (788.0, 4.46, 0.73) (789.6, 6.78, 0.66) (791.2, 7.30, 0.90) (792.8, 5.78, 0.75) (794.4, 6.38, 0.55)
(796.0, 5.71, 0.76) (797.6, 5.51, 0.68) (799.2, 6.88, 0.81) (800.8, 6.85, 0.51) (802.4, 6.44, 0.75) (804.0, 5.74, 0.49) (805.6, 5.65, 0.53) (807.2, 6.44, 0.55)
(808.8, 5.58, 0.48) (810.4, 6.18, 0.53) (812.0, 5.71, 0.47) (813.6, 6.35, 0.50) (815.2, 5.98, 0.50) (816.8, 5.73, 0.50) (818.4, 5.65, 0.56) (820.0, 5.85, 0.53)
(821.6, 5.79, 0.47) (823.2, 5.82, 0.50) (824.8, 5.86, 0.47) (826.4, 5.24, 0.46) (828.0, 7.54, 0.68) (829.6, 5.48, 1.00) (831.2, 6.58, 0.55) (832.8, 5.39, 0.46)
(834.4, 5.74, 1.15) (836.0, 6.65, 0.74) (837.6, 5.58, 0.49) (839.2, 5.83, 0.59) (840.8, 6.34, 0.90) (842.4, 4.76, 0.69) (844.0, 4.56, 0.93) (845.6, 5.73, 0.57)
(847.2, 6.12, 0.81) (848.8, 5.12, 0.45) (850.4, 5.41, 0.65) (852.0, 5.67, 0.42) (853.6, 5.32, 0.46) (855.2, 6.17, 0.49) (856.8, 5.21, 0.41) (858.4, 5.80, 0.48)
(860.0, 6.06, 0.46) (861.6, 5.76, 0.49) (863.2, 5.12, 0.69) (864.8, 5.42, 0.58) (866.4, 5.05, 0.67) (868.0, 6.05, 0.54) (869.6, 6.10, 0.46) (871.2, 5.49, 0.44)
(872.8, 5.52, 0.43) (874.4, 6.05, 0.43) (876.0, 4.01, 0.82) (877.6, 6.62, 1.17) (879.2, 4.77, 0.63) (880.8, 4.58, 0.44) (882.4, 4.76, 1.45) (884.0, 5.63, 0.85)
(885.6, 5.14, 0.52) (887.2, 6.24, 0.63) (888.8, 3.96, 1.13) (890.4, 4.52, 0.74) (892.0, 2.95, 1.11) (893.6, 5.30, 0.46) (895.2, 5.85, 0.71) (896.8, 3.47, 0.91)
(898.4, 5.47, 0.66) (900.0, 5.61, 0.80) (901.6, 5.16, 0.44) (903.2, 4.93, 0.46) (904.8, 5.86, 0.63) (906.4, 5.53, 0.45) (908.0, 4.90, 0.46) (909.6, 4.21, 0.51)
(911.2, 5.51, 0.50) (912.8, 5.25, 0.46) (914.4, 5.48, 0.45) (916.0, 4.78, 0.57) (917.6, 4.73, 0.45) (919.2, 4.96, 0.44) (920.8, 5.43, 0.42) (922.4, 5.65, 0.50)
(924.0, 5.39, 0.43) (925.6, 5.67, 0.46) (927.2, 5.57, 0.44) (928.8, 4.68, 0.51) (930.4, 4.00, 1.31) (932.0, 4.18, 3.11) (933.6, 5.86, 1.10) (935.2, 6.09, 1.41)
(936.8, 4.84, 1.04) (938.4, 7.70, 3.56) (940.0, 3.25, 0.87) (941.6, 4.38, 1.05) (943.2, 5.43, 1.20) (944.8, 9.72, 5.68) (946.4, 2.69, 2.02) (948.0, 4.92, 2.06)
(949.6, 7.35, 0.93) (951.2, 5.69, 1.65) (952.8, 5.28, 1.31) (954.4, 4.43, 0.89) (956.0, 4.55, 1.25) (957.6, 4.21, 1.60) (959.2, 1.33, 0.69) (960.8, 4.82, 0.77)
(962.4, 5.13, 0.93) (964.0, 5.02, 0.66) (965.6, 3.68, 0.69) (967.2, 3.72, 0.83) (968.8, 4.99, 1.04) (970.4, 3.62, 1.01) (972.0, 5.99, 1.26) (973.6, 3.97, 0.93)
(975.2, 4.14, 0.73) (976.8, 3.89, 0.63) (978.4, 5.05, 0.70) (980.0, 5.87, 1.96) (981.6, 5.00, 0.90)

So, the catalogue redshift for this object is 0.09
